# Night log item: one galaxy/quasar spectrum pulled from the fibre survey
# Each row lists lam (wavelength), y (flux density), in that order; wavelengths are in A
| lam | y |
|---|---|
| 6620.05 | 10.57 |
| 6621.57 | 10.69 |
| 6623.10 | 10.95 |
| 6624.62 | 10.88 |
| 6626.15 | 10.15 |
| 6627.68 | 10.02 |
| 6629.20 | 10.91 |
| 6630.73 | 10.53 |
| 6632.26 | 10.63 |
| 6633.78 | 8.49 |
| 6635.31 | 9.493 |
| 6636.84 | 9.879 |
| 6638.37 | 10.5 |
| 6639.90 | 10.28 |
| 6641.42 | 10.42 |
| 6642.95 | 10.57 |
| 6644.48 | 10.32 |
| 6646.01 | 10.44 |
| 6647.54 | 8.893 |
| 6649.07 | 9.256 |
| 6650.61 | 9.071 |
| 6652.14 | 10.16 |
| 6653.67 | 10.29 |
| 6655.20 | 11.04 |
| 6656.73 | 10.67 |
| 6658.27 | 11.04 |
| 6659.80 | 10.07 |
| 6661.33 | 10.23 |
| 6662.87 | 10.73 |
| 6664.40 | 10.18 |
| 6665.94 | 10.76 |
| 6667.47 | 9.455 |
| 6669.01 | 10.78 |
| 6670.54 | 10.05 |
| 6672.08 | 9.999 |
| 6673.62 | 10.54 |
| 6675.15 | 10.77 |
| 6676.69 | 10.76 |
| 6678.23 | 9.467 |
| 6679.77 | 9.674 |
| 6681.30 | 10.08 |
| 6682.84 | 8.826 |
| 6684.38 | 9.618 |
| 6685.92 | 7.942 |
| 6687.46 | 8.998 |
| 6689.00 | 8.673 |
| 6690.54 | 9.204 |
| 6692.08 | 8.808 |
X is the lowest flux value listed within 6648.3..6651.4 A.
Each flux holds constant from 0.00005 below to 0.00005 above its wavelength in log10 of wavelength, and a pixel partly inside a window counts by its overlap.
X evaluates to 9.071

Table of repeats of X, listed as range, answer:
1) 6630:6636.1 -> 8.49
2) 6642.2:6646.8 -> 10.32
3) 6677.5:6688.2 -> 7.942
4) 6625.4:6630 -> 10.02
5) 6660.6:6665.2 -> 10.18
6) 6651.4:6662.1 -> 10.07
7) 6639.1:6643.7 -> 10.28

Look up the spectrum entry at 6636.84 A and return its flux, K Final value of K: 9.879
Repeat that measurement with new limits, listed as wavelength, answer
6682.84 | 8.826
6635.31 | 9.493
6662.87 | 10.73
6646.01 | 10.44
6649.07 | 9.256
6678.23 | 9.467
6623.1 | 10.95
